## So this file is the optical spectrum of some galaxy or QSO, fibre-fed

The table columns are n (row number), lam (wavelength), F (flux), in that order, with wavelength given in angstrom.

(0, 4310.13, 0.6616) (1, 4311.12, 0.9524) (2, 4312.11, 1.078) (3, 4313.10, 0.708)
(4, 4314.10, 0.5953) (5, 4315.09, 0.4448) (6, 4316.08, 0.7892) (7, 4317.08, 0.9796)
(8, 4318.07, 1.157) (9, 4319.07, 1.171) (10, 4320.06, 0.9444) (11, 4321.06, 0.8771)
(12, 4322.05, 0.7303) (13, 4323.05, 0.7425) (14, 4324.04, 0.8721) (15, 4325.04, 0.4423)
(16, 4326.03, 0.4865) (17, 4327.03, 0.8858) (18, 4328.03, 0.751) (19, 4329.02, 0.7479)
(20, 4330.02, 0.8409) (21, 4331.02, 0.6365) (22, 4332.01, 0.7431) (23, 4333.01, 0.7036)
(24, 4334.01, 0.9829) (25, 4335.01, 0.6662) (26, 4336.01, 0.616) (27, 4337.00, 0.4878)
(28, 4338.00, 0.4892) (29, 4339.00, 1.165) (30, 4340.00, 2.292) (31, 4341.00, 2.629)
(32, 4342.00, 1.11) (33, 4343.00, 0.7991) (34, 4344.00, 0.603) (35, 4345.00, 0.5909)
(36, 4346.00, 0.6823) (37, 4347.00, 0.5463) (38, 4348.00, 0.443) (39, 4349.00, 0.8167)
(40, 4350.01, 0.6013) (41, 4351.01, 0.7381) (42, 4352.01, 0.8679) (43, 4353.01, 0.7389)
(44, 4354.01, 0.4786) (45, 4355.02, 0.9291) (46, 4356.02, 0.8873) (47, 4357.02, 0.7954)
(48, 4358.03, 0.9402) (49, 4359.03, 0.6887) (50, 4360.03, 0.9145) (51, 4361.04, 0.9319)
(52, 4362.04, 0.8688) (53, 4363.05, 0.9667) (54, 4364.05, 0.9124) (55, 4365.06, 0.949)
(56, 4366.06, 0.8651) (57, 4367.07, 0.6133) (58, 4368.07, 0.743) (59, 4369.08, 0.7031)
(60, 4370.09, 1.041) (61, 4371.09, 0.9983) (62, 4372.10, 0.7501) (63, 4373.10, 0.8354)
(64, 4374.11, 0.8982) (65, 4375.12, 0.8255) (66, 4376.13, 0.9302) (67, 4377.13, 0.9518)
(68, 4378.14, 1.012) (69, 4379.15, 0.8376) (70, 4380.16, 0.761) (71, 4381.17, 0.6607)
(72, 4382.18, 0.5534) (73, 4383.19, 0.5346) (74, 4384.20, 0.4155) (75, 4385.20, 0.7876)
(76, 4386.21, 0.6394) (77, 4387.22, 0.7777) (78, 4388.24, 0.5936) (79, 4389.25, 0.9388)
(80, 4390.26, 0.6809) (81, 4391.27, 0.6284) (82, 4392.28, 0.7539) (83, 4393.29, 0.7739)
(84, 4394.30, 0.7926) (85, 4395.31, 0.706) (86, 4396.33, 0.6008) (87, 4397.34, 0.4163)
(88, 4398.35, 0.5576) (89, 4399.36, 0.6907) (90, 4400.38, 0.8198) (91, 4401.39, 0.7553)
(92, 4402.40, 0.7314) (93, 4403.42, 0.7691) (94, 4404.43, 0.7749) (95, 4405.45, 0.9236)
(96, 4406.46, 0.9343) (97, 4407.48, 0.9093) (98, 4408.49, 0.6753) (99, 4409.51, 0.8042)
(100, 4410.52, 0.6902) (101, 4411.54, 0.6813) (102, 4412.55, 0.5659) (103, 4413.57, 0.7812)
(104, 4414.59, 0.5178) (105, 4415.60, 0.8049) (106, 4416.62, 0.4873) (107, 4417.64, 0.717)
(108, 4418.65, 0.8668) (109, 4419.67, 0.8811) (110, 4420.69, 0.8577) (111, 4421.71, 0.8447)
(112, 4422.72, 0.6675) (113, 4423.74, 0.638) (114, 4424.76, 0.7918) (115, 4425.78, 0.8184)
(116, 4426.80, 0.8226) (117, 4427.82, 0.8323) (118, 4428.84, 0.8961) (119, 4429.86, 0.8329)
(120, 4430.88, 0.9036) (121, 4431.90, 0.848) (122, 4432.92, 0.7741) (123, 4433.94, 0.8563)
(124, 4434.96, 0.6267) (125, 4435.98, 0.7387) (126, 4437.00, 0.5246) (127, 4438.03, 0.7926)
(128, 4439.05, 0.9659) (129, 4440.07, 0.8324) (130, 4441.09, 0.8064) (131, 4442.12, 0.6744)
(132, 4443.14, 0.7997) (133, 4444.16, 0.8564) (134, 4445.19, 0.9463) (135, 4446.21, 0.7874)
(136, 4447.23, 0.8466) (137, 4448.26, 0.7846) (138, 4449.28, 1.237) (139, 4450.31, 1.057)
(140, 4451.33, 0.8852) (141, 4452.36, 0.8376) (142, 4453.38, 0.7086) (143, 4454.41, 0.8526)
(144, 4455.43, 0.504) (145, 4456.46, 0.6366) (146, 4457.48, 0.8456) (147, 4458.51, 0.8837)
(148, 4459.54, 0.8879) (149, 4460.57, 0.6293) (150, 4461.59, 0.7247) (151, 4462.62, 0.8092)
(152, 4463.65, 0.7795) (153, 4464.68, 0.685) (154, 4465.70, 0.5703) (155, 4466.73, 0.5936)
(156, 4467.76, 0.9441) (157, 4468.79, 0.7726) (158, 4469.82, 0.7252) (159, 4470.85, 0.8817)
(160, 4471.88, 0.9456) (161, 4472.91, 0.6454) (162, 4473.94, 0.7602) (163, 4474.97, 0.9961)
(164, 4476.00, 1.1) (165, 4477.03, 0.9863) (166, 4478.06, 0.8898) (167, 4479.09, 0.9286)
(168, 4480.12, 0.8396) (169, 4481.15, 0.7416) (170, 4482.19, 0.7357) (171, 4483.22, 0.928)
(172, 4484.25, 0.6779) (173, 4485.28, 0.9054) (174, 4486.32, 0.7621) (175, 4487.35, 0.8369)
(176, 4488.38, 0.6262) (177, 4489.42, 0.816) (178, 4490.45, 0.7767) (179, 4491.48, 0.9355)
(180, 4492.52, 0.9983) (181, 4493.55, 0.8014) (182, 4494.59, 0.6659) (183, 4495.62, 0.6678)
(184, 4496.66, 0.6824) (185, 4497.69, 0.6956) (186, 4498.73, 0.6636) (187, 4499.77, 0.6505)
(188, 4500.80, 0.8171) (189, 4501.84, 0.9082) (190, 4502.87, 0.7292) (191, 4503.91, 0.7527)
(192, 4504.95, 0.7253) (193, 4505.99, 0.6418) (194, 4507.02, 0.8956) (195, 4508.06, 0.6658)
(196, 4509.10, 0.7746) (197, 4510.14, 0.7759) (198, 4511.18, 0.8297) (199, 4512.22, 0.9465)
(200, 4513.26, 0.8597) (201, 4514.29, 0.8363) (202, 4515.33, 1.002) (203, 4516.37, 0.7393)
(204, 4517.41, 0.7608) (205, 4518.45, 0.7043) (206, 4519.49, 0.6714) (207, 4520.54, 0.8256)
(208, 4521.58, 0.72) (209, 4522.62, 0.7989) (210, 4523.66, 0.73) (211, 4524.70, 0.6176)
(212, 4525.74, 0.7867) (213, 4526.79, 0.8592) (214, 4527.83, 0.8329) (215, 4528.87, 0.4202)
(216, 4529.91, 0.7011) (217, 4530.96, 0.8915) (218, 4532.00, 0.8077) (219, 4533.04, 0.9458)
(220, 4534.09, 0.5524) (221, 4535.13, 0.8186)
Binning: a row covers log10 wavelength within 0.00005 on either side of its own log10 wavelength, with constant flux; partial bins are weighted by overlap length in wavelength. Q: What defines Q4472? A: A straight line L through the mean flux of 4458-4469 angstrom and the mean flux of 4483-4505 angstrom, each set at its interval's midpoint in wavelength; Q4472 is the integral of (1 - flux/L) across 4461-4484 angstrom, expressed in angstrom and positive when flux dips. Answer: -1.7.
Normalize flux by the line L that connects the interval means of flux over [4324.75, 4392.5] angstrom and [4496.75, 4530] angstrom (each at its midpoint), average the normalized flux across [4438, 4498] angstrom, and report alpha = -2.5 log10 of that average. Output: -0.05 mag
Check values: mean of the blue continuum 0.811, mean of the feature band 0.812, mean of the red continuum 0.76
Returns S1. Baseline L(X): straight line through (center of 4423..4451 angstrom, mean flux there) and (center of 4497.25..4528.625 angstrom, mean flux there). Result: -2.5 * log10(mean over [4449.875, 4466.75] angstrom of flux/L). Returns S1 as 0.07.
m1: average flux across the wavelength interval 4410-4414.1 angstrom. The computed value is 0.679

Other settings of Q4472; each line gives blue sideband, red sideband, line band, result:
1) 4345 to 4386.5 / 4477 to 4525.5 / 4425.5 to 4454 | -1.8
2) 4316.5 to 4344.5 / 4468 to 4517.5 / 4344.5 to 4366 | 2.8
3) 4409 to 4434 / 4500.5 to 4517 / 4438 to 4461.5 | -1.5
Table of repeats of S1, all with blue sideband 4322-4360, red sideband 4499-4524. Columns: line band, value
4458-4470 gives 0.059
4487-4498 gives 0.016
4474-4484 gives -0.134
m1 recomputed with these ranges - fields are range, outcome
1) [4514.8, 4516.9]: 0.87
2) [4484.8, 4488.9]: 0.781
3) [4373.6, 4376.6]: 0.882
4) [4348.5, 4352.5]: 0.755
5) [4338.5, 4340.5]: 1.73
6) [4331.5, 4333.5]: 0.724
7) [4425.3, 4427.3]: 0.82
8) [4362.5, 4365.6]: 0.94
